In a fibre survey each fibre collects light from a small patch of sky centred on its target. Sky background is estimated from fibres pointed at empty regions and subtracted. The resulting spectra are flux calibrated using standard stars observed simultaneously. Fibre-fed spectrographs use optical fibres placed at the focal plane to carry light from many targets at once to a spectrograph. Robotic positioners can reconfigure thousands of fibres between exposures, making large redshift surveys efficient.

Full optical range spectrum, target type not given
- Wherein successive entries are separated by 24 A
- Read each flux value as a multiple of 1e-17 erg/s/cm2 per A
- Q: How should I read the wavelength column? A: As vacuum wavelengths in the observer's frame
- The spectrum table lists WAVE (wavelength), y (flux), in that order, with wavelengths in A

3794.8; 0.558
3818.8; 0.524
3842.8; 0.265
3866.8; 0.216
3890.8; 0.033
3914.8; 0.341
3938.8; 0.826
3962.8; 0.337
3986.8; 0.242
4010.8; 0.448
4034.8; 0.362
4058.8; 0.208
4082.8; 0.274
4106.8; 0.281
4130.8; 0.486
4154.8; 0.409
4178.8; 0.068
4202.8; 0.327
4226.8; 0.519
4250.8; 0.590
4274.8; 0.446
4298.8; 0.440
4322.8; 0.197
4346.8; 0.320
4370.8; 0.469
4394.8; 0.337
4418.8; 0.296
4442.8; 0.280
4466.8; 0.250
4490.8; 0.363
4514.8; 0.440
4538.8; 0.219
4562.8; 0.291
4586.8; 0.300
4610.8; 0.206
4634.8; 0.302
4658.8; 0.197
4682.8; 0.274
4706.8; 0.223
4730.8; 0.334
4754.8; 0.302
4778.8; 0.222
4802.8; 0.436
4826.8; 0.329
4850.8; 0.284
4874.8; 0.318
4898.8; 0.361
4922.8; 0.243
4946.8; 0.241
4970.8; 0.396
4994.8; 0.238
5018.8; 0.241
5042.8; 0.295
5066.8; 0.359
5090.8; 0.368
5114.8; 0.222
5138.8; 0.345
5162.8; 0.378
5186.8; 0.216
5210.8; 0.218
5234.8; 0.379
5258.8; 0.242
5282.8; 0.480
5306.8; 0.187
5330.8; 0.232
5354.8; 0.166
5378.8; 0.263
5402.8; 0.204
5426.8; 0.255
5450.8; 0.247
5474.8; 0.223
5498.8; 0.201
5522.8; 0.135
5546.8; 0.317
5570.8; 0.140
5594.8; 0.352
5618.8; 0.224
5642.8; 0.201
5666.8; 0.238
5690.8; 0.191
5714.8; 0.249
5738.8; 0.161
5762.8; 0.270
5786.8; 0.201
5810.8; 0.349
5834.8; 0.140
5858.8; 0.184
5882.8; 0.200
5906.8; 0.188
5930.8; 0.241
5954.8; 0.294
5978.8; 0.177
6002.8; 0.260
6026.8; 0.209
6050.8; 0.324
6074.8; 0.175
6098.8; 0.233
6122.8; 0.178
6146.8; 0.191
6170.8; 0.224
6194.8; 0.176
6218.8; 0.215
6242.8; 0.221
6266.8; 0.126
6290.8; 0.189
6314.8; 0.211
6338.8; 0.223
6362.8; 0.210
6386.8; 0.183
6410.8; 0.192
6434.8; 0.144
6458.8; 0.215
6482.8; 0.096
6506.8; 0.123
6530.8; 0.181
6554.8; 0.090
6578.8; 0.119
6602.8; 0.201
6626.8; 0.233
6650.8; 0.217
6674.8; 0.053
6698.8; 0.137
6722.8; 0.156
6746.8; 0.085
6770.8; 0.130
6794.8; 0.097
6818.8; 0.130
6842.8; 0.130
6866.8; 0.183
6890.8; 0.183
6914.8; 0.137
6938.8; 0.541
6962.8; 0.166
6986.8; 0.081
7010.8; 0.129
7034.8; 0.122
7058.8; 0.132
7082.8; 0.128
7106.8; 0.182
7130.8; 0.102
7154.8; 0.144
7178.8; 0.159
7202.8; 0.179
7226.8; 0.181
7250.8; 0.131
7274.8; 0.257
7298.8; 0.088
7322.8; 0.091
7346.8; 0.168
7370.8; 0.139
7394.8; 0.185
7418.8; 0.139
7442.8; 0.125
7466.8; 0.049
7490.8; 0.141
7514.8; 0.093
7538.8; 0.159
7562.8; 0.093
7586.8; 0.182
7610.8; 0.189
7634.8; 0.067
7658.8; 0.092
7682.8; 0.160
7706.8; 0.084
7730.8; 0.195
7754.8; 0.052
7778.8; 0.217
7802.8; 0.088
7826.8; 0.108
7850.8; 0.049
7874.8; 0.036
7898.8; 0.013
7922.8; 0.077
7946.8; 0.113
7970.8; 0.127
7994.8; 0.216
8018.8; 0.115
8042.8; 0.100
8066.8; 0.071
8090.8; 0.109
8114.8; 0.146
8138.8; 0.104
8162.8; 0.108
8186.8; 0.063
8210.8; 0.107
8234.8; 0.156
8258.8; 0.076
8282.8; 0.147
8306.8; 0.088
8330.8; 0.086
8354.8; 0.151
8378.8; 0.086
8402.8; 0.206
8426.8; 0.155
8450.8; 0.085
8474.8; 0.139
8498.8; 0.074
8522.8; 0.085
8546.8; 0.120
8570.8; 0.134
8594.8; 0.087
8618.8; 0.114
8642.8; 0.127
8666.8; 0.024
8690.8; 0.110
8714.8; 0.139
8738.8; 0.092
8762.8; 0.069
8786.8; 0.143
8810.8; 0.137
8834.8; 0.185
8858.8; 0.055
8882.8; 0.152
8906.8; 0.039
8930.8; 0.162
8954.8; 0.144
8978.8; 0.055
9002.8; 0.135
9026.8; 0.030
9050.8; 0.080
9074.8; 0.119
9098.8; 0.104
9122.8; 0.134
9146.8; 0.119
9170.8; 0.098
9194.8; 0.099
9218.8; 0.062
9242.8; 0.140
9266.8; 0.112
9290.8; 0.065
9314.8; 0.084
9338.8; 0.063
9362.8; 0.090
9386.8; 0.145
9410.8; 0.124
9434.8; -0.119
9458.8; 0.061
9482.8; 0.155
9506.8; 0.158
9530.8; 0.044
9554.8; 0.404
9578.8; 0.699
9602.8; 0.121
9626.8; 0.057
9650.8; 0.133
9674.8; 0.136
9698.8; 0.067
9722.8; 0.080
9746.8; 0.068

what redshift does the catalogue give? 0.056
